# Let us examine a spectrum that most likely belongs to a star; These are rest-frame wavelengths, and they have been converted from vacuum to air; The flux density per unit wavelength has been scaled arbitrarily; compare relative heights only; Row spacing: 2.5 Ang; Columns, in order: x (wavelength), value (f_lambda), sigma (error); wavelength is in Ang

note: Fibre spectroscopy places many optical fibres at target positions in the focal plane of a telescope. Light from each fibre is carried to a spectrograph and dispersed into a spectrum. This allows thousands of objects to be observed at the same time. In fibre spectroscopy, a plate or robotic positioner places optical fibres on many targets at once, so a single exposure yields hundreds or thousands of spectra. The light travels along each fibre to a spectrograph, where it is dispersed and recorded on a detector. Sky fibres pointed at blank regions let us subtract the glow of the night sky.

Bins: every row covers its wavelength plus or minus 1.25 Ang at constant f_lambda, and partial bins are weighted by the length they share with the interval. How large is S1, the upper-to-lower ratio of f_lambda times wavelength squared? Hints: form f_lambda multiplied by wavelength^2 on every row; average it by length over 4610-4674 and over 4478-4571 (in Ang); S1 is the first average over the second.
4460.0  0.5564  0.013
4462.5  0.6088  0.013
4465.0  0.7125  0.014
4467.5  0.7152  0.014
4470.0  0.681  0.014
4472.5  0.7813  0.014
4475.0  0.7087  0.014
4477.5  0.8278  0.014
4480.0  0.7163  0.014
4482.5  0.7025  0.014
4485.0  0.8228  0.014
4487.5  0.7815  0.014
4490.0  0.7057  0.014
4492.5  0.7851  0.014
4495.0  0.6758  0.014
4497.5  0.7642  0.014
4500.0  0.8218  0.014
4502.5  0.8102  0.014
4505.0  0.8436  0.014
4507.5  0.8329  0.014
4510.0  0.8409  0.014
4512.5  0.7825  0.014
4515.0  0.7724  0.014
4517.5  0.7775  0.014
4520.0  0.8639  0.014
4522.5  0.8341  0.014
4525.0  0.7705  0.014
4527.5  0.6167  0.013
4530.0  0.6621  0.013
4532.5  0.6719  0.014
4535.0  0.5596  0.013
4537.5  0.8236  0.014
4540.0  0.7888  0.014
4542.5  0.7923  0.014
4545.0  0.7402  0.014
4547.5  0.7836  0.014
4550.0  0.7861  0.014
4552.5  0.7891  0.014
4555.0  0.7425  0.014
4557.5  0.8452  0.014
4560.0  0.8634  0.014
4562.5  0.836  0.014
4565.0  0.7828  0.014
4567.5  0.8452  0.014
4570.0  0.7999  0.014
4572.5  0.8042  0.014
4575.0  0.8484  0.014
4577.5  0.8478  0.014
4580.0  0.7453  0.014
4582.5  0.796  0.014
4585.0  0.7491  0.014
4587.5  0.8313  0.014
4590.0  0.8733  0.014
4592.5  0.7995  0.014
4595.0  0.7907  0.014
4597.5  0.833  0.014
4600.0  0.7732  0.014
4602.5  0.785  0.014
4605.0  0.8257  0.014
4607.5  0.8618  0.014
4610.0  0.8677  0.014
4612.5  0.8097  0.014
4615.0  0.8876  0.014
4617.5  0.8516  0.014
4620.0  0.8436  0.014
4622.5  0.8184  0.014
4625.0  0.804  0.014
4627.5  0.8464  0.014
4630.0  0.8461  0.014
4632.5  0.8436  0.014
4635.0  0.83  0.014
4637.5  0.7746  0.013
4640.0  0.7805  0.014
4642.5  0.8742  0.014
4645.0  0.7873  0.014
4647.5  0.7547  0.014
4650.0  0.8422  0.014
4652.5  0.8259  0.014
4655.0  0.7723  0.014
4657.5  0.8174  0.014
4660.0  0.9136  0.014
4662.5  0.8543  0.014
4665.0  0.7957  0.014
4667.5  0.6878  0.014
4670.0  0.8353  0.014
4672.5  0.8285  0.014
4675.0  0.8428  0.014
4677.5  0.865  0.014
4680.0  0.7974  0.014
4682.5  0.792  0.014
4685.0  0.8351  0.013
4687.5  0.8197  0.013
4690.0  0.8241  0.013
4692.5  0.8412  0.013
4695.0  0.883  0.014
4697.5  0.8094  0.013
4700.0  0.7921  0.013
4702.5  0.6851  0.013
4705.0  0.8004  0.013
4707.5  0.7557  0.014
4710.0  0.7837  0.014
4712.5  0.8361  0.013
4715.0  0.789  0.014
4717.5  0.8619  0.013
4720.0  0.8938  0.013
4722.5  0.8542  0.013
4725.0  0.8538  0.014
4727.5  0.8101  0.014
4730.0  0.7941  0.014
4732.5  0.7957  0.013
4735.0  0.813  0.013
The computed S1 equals 1.1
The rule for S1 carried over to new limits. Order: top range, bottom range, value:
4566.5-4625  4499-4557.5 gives 1.10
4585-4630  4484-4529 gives 1.11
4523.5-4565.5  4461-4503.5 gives 1.05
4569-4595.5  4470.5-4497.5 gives 1.13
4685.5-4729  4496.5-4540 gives 1.16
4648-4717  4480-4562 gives 1.13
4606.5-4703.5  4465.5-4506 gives 1.17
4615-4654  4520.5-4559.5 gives 1.14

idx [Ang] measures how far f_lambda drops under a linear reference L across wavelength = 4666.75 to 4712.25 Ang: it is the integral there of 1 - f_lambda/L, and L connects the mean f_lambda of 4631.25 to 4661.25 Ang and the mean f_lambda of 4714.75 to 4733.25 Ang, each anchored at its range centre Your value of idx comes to 1.2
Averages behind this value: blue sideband 0.818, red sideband 0.835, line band 0.806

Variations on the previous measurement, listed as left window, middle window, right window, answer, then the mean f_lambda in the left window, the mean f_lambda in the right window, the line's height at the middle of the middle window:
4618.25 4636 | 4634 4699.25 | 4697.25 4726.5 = 0.3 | 0.834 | 0.81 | 0.822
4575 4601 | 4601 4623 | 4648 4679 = -0.8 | 0.806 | 0.822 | 0.811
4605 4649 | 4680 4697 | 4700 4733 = -0.3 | 0.828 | 0.808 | 0.815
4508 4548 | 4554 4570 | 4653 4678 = -1.0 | 0.756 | 0.82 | 0.772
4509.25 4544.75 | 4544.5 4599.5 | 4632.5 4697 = -2.3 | 0.752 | 0.819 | 0.774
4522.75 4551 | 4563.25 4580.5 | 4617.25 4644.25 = -1.1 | 0.73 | 0.827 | 0.766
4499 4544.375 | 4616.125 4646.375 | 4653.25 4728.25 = -0.9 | 0.77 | 0.818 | 0.801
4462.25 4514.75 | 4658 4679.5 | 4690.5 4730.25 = -0.6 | 0.761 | 0.816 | 0.806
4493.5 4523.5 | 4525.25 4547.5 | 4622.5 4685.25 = 2.5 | 0.801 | 0.818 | 0.804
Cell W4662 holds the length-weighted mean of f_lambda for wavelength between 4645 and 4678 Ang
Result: 0.816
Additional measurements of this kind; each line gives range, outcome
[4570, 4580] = 0.818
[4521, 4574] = 0.769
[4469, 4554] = 0.762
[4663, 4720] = 0.81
